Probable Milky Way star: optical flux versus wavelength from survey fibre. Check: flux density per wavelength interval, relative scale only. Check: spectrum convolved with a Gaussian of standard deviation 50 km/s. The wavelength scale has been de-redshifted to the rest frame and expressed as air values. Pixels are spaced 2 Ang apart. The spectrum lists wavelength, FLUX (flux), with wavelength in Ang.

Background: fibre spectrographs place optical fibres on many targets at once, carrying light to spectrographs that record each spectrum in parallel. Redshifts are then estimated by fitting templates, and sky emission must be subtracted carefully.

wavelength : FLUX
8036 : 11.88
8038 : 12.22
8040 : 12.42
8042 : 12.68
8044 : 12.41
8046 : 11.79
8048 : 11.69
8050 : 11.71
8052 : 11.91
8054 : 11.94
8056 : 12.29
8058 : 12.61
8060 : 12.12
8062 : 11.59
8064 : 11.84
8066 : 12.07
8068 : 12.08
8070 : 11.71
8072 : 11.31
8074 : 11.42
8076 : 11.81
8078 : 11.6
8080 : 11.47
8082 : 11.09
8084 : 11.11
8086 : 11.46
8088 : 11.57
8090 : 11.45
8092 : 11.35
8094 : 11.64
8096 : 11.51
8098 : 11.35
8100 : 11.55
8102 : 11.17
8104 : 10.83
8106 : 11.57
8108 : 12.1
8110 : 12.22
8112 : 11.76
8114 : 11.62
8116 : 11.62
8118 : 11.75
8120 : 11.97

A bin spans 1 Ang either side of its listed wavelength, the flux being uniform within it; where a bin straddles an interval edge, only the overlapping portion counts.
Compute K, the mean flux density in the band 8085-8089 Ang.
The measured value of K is 11.5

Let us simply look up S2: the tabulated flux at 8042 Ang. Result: 12.68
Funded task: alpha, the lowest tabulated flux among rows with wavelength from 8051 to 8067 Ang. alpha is 11.59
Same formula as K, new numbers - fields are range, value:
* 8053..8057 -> 12.1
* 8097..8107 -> 11.3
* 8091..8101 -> 11.5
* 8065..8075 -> 11.7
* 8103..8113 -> 11.7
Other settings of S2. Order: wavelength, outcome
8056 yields 12.29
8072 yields 11.31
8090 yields 11.45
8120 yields 11.97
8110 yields 12.22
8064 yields 11.84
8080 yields 11.47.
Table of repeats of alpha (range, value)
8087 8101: 11.35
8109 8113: 11.76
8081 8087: 11.09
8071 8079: 11.31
